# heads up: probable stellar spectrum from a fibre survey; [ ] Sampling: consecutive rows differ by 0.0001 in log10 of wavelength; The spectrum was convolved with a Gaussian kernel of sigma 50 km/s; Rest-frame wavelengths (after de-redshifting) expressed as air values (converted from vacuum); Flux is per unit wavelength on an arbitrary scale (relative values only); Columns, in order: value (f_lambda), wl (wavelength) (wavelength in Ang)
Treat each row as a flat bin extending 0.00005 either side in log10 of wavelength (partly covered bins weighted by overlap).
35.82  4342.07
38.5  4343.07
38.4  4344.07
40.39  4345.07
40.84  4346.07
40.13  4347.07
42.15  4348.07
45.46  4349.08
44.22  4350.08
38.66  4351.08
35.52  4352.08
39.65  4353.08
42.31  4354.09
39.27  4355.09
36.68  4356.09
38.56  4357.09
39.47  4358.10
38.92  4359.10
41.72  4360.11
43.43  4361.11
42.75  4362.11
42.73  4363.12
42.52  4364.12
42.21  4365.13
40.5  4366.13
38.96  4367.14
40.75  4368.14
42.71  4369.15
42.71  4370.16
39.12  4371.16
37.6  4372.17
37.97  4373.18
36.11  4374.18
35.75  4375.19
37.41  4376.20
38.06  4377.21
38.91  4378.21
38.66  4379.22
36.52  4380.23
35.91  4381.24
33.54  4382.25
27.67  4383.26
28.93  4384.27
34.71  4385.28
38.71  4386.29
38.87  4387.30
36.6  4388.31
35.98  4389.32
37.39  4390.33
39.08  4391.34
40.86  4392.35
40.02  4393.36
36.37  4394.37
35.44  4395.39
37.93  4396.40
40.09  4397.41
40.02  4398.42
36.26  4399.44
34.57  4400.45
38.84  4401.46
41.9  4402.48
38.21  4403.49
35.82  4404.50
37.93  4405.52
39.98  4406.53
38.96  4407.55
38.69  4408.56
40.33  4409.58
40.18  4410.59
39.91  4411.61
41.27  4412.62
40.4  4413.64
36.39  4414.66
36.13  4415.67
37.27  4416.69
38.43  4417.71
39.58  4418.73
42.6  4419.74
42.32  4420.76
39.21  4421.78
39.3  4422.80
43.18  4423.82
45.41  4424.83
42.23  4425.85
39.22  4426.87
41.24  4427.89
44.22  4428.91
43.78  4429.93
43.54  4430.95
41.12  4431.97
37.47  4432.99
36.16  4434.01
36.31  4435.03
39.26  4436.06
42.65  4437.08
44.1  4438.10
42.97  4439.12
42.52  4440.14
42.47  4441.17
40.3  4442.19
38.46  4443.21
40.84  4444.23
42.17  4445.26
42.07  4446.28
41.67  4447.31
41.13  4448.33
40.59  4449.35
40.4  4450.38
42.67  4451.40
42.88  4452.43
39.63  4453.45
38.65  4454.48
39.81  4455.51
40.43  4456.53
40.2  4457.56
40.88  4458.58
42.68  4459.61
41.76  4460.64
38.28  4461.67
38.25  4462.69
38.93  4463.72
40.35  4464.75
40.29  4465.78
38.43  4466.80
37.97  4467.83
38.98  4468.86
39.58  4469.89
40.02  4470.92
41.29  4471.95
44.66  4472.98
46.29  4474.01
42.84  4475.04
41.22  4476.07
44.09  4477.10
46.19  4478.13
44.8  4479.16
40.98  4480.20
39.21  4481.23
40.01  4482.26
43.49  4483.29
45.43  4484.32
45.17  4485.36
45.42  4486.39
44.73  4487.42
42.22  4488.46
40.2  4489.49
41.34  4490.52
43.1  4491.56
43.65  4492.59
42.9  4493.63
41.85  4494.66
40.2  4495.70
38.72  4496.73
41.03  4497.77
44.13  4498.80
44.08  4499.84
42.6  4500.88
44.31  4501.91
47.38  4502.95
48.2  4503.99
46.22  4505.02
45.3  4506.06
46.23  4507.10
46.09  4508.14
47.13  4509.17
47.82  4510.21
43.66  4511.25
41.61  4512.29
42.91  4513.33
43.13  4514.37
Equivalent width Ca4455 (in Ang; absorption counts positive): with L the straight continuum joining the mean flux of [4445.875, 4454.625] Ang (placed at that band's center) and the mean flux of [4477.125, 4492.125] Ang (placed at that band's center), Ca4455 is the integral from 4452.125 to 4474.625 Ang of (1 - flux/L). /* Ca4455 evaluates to 0.8 Ang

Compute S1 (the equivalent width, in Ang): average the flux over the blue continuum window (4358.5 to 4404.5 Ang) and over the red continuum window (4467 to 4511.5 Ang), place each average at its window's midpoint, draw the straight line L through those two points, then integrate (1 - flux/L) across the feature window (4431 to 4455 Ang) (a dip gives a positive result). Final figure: 0.2 Ang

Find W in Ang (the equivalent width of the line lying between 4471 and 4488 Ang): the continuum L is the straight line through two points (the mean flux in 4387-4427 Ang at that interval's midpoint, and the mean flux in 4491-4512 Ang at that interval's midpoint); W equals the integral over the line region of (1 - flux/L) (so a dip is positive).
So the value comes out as -0.2 Ang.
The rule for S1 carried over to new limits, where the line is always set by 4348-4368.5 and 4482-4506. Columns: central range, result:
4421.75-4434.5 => 0.2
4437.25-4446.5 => 0.1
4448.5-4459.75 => 0.5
